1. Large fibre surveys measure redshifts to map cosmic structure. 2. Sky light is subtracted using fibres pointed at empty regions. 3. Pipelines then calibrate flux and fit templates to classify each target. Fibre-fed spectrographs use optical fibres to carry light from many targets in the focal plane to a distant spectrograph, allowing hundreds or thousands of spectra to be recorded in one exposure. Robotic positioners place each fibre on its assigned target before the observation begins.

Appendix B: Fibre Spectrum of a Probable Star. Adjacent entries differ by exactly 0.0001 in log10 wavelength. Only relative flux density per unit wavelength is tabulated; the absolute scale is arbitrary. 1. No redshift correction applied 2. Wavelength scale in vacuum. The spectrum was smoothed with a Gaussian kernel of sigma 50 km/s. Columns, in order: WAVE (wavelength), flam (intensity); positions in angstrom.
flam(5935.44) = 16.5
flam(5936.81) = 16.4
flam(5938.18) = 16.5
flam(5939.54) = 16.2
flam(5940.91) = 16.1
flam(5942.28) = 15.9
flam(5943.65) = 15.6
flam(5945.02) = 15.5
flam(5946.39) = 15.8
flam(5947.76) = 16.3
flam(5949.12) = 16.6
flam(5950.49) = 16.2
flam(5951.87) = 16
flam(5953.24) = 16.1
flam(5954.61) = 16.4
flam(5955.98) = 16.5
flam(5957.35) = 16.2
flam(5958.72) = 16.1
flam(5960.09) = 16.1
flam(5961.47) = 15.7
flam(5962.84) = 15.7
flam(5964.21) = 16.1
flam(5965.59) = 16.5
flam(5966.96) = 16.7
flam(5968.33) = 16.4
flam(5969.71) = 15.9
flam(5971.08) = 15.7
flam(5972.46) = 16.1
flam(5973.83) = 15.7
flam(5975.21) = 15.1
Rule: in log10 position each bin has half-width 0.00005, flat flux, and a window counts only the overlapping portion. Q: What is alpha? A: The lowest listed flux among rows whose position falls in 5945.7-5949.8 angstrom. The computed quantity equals 15.8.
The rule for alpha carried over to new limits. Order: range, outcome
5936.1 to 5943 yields 15.9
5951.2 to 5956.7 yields 16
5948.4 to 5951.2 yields 16.2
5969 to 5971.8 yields 15.7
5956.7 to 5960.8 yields 16.1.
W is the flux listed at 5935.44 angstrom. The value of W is 16.5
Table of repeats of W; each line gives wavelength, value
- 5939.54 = 16.2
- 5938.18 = 16.5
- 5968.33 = 16.4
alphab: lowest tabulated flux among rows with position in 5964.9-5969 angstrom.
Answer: 16.4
